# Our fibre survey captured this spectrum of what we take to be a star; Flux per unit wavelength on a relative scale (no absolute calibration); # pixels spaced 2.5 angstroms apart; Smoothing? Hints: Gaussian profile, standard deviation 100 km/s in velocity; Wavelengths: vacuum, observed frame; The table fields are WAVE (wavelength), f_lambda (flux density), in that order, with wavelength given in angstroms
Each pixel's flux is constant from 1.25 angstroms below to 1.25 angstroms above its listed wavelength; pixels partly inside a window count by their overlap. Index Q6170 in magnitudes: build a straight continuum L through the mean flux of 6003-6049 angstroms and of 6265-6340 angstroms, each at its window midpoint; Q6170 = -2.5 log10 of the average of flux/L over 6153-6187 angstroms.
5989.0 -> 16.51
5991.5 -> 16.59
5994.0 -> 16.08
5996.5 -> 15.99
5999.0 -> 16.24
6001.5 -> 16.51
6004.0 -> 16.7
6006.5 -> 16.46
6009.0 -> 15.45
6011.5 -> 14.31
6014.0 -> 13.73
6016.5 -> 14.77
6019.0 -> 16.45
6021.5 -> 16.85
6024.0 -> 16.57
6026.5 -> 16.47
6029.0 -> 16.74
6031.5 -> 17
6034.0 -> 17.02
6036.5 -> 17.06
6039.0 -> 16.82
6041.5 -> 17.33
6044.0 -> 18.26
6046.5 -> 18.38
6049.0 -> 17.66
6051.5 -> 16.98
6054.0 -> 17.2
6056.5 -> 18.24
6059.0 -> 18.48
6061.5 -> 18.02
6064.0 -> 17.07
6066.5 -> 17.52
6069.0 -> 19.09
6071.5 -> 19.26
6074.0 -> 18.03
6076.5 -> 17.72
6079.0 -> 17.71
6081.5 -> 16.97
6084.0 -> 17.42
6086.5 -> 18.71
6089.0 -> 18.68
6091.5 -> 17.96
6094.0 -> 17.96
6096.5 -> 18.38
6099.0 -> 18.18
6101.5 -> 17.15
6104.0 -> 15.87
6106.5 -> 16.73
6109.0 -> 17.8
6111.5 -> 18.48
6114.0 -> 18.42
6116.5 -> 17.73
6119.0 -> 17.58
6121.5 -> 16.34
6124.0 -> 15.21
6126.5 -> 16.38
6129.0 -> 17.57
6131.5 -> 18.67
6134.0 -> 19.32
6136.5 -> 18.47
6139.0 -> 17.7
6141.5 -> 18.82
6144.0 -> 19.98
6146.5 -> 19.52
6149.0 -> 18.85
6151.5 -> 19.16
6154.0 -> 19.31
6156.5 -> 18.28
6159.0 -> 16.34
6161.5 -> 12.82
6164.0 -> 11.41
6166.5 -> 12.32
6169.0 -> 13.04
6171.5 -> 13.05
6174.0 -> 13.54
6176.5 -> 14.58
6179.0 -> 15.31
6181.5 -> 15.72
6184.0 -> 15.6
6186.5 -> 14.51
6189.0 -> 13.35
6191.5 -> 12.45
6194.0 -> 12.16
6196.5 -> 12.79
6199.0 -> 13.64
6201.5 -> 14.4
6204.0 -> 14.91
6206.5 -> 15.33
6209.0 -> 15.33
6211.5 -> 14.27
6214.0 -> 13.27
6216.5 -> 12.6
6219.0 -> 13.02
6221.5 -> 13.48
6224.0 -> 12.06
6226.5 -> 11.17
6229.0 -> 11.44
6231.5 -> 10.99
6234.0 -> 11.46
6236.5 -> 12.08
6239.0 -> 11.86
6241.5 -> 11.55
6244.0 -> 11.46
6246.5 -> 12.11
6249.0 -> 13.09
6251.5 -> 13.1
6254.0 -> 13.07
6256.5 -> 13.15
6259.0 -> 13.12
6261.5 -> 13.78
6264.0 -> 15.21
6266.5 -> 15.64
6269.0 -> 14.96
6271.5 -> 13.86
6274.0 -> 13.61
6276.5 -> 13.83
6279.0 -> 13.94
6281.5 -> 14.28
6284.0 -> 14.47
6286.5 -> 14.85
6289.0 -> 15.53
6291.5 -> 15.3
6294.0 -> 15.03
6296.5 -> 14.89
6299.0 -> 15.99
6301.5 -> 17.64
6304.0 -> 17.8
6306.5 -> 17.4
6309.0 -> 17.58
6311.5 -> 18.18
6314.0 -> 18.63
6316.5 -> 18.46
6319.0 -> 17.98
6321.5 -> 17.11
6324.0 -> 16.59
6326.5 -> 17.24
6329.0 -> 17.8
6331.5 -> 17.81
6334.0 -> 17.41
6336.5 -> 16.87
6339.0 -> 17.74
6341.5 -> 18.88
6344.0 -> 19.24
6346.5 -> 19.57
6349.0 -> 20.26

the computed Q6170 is 0.12 mag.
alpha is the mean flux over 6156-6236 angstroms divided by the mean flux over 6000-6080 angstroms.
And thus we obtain 0.79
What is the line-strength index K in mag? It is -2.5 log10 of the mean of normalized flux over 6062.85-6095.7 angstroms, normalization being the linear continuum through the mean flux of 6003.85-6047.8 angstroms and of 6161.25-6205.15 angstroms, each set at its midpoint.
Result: -0.16 mag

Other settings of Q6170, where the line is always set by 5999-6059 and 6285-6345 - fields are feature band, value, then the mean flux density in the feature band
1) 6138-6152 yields -0.13 mag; 19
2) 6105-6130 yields -0.02 mag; 17.2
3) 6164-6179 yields 0.26 mag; 13.3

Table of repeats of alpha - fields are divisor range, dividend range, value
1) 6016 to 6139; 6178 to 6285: 0.77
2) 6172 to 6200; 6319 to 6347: 1.28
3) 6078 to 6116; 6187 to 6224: 0.77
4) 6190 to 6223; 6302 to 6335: 1.30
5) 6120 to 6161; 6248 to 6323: 0.85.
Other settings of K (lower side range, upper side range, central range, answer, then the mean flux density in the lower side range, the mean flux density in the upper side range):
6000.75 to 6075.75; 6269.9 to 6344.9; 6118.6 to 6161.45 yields -0.070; 17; 16.5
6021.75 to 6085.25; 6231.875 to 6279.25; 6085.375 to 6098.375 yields -0.100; 17.5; 13.1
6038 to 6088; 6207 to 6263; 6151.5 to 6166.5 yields -0.048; 17.9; 12.7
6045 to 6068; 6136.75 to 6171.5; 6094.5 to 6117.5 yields -0.028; 17.7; 16.7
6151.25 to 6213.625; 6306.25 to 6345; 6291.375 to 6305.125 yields 0.066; 14.5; 17.8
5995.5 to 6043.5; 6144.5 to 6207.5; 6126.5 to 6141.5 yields -0.189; 16.3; 15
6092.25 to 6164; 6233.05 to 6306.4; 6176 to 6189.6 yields 0.093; 17.6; 14.1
